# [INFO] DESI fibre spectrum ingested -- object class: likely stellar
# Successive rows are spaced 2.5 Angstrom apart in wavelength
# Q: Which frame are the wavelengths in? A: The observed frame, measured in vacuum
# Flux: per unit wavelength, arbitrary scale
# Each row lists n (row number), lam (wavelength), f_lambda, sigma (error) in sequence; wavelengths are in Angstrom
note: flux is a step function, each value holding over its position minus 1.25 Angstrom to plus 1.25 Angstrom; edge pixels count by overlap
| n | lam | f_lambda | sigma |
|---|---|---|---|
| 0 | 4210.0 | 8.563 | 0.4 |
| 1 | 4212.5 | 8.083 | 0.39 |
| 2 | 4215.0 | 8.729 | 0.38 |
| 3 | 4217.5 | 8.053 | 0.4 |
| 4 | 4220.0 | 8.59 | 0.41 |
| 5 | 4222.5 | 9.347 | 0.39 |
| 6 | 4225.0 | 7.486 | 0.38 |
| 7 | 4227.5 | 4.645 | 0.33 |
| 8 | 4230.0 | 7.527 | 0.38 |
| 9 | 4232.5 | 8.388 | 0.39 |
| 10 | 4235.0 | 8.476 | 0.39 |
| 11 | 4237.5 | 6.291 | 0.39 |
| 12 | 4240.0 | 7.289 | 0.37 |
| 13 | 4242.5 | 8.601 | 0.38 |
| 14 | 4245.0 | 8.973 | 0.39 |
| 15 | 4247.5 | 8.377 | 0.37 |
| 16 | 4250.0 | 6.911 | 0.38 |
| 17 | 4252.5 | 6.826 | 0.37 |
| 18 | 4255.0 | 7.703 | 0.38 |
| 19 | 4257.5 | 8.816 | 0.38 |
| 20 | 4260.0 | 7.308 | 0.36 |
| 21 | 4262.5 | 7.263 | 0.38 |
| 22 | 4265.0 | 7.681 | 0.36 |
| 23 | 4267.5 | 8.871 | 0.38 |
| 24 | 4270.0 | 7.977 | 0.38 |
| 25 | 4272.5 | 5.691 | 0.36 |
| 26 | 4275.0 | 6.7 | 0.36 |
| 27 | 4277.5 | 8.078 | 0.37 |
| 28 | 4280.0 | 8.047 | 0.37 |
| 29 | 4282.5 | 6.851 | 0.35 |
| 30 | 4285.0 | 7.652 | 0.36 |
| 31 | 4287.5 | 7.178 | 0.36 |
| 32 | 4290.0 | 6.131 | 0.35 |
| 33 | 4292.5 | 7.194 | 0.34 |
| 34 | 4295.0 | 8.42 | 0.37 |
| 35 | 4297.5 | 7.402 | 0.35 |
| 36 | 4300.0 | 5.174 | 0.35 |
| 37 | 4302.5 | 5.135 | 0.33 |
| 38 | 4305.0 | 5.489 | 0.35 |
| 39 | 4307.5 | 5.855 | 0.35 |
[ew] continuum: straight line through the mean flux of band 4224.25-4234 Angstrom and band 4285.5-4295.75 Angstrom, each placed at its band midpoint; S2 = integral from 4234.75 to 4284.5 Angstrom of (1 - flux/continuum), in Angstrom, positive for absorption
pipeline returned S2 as -3.55 Angstrom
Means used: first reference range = 7.02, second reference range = 7.2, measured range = 7.62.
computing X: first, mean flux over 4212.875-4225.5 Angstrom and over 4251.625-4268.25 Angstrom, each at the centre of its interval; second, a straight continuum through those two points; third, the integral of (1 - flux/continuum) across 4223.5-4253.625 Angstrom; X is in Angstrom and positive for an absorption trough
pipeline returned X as 2.34 Angstrom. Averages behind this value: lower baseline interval 8.47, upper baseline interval 7.77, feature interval 7.5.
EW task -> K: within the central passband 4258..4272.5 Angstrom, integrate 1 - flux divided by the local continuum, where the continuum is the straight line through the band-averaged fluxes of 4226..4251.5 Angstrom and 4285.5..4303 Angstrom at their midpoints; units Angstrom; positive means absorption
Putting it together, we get -1.04 Angstrom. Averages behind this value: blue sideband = 7.54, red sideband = 6.77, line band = 7.69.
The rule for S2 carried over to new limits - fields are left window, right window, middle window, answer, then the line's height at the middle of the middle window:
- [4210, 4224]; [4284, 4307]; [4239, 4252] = -0.22 Angstrom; 7.84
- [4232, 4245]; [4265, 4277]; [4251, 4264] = 0.05 Angstrom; 7.6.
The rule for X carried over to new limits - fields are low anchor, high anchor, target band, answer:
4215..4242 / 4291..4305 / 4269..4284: -0.7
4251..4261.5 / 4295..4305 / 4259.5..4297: -2.9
